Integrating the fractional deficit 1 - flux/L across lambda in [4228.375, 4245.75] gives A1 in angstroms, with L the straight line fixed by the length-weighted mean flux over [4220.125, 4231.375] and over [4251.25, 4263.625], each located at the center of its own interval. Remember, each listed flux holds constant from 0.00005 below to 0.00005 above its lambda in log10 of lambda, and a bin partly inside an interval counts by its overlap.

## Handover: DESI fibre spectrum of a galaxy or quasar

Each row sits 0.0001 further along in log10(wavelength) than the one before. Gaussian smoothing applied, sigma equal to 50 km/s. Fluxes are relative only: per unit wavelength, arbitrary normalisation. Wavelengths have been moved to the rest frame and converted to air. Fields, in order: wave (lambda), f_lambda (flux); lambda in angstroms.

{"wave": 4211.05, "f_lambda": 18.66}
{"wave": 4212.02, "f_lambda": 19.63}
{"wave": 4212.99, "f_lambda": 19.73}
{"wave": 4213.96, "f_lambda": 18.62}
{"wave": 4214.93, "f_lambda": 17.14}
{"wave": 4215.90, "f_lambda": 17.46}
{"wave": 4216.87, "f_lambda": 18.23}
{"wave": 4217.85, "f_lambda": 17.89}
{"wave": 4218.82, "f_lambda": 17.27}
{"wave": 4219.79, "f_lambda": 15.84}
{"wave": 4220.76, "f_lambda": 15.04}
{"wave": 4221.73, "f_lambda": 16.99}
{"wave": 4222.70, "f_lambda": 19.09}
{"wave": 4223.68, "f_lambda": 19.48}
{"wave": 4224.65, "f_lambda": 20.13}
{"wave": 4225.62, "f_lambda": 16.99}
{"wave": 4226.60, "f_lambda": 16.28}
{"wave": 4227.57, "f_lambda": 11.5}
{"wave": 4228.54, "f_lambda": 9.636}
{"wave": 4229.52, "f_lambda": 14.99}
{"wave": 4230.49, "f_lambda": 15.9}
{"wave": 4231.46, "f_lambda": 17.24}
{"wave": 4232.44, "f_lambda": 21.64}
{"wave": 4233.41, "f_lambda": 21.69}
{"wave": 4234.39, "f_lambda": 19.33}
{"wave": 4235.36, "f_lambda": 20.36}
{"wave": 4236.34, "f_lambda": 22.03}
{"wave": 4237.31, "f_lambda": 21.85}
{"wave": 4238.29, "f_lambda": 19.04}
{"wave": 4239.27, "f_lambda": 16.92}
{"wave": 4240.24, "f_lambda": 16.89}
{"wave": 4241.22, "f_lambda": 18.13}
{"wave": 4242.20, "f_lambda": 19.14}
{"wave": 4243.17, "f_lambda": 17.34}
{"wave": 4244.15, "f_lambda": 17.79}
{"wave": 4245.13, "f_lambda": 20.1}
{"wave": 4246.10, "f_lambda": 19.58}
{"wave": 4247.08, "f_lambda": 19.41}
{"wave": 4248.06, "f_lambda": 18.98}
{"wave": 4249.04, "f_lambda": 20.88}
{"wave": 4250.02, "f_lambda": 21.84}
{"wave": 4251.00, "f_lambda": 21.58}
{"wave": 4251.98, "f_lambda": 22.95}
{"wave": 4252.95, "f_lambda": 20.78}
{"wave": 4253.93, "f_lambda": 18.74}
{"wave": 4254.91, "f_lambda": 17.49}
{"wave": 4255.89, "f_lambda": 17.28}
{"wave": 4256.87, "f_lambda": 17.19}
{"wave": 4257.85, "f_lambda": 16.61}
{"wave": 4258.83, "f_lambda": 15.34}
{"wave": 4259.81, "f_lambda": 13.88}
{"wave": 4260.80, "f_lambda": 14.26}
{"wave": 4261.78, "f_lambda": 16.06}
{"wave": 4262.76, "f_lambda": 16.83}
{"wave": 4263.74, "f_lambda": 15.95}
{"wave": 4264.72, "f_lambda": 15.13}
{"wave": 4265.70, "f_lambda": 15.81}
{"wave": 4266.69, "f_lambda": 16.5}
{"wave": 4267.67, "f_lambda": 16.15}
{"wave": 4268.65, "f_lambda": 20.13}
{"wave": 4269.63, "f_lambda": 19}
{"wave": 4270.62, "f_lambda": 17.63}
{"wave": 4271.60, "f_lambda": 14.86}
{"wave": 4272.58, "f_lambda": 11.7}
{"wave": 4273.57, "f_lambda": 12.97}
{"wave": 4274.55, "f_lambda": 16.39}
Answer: -2.1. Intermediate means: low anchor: 16.1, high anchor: 17.3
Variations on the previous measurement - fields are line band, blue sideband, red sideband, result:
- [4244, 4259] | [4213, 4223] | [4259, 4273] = -2.58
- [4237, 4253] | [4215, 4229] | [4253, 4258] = -1.94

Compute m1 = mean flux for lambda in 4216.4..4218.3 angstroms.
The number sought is 18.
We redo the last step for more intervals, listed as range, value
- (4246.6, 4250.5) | 20.2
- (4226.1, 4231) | 13.7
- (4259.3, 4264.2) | 15.4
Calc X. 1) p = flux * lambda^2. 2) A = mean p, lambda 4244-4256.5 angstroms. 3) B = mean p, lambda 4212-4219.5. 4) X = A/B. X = 1.11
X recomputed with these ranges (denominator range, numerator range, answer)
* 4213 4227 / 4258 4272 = 0.94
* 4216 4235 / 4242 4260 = 1.11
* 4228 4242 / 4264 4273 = 0.91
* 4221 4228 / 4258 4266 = 0.92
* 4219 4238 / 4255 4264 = 0.92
